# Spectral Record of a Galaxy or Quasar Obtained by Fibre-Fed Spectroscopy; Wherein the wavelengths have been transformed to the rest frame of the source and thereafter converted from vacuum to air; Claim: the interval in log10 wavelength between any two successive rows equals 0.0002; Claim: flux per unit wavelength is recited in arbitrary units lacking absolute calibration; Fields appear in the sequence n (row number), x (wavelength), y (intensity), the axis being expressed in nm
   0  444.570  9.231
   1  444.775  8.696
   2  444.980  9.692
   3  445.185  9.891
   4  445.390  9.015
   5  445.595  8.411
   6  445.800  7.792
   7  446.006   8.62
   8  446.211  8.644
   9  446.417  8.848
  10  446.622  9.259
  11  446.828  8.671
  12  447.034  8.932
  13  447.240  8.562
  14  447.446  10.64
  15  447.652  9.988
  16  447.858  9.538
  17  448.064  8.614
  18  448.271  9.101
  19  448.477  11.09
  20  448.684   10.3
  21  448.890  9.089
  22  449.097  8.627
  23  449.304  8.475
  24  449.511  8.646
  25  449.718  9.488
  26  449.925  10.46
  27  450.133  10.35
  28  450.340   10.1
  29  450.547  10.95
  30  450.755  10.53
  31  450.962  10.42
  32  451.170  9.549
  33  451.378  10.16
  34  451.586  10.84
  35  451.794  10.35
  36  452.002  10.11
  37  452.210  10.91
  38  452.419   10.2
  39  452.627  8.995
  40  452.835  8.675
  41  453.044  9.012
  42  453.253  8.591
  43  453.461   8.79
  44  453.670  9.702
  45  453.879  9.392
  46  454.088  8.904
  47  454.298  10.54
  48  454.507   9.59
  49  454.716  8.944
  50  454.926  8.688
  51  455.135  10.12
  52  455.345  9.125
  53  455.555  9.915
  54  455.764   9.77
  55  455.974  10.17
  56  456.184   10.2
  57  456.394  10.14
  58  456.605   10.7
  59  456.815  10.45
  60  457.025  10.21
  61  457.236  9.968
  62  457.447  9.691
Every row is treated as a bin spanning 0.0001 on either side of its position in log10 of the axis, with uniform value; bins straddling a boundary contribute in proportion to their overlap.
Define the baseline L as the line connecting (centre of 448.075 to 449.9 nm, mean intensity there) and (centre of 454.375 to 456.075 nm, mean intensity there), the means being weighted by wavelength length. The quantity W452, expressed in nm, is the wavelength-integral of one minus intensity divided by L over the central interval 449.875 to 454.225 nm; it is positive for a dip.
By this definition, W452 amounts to -0.18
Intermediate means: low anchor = 9.36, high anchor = 9.56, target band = 9.85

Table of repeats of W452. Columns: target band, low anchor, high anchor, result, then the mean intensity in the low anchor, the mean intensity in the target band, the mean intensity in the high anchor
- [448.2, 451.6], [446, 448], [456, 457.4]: -0.13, 9.19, 9.88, 10.2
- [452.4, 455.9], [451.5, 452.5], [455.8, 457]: 0.35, 10.5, 9.34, 10.3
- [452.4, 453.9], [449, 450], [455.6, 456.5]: 0.08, 9.11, 9.1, 10.1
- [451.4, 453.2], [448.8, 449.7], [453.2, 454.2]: -0.17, 8.77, 9.86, 9.11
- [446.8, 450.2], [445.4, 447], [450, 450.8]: 0.06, 8.64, 9.45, 10.5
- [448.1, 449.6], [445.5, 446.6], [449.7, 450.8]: 0.07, 8.52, 9.3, 10.4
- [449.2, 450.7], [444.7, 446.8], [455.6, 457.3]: -0.06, 8.88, 9.8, 10.2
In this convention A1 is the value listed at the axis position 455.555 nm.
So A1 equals 9.915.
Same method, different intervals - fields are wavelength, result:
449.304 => 8.475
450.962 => 10.42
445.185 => 9.891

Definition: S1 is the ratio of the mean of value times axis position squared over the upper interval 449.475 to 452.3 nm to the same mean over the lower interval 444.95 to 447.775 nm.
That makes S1 1.15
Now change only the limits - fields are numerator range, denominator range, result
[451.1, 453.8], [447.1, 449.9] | 1.05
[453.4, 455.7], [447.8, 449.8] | 1.04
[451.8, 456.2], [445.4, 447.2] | 1.14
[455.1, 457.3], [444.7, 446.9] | 1.19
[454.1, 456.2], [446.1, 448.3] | 1.09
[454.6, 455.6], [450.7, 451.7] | 0.92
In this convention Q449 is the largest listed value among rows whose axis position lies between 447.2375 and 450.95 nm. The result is 11.09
